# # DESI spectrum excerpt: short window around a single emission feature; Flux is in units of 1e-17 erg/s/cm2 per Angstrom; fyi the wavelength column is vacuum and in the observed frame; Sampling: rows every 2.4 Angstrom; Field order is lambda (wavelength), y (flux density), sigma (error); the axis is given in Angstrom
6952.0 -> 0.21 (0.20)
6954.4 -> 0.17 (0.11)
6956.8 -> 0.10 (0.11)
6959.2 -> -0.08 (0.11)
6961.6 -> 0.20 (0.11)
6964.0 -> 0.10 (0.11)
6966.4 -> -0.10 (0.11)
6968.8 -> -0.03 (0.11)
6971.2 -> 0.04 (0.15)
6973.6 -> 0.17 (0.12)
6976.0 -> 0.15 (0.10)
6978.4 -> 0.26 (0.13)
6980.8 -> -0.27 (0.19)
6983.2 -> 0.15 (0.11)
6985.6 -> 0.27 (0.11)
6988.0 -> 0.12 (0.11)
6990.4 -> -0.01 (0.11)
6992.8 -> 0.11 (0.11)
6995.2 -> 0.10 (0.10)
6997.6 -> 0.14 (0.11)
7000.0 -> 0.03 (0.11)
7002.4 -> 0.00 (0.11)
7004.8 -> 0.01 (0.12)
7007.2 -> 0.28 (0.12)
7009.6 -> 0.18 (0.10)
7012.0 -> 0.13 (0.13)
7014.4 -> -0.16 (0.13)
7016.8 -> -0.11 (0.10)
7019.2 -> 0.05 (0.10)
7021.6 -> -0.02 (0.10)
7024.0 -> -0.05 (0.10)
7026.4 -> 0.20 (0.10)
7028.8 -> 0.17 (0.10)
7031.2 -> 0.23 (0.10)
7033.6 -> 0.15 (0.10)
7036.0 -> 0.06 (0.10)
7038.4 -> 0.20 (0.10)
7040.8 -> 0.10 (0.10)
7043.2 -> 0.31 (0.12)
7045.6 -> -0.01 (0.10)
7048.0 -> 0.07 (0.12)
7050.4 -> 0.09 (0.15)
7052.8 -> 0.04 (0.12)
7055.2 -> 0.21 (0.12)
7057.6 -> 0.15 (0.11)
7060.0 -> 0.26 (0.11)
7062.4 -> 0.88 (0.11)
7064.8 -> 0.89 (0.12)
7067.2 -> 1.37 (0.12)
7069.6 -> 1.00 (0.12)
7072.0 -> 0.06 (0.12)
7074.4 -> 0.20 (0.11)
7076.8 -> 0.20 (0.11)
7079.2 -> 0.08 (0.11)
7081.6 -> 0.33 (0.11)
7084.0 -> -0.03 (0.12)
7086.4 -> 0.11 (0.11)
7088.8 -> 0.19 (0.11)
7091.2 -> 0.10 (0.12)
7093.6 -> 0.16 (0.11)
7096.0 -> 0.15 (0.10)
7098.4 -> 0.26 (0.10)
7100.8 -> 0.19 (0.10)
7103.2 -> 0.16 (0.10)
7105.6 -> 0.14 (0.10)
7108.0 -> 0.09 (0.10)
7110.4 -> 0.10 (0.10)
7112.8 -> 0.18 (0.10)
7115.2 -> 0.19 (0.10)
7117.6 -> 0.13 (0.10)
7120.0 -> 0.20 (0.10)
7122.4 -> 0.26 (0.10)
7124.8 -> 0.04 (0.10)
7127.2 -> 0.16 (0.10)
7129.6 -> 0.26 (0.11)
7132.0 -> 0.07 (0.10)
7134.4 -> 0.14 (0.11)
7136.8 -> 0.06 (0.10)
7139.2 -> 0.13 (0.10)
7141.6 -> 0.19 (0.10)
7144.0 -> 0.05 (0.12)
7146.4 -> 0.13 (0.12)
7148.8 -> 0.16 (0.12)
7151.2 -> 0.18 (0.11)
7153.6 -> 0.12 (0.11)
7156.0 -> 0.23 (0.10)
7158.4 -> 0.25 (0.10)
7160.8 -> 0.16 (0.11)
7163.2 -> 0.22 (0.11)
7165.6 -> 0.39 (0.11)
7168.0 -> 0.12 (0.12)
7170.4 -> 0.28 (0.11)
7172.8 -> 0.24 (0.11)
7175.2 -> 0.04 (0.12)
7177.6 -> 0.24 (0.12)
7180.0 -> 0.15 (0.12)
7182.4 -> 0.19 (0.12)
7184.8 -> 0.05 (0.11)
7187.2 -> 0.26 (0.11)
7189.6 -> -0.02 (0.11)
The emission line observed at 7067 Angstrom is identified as [O II]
